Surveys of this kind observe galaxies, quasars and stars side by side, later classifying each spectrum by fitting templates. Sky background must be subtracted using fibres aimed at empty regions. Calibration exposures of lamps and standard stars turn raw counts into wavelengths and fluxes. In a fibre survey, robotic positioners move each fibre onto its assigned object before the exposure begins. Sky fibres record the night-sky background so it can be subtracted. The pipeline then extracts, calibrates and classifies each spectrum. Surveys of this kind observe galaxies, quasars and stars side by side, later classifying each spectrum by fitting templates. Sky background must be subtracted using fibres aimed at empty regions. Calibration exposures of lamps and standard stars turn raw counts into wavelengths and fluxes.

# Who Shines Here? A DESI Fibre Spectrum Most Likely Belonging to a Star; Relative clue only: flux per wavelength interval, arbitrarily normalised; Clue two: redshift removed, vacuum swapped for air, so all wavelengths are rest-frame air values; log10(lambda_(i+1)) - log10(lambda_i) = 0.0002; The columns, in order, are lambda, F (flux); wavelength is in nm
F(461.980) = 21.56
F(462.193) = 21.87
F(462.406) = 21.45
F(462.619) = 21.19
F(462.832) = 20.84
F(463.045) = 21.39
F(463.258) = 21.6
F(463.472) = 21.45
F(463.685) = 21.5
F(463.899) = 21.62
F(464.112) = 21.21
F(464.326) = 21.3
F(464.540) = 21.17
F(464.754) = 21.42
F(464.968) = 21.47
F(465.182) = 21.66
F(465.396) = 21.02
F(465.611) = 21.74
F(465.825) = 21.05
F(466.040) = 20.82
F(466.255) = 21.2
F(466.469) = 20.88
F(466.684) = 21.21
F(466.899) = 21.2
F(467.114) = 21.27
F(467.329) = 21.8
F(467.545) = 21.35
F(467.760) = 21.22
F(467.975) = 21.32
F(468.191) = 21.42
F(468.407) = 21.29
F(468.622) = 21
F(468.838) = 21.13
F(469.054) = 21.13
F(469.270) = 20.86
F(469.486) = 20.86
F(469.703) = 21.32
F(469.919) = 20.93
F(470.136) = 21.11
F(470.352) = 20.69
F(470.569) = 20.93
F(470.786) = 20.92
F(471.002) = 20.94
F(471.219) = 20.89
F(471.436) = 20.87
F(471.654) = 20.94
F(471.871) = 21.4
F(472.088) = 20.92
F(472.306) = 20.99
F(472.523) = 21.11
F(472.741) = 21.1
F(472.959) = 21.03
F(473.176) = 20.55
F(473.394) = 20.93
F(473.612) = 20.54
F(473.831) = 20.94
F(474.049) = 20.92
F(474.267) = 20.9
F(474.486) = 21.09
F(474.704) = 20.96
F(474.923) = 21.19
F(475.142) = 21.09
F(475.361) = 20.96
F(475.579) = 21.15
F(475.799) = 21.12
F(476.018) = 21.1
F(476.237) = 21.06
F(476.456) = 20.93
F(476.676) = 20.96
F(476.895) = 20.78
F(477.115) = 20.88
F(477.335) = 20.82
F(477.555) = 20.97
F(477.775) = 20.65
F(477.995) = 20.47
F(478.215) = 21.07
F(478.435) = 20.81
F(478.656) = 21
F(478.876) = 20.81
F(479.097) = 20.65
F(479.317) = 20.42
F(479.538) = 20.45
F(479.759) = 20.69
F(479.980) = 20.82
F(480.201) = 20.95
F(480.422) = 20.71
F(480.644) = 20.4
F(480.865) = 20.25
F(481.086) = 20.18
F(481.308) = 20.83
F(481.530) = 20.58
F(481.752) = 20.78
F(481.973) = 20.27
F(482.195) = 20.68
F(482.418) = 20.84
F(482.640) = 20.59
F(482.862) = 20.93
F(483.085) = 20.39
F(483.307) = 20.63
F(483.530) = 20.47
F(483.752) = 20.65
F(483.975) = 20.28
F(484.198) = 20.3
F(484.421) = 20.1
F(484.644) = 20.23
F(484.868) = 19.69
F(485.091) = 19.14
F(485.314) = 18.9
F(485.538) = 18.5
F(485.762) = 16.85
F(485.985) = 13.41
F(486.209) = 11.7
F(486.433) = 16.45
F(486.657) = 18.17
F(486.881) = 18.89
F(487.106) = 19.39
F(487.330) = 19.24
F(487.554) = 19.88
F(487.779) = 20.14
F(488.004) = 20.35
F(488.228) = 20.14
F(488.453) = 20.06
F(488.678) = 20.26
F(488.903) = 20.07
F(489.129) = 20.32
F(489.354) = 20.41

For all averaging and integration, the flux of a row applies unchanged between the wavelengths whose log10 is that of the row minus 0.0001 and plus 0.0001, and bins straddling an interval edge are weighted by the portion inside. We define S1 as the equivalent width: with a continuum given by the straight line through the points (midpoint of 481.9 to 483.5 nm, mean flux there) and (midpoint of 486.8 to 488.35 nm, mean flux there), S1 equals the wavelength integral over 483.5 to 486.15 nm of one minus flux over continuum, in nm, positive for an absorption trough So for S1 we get 0.182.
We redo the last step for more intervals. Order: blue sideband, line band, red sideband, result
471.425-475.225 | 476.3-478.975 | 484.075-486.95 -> -0.132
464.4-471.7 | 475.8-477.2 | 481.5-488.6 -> -0.050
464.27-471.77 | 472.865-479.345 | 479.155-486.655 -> -0.185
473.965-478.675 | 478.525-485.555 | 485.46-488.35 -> -0.397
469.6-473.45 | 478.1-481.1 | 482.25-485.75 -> -0.046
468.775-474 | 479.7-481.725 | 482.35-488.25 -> -0.092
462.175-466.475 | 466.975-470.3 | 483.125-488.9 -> -0.052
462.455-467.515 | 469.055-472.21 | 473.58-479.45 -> 0.020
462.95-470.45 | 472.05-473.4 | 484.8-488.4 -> -0.042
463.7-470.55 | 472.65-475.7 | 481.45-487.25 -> -0.086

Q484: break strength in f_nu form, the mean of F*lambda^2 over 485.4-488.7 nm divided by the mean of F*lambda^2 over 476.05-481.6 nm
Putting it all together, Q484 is 0.91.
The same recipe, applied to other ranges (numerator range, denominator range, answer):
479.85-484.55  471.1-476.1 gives 1.02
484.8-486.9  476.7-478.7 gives 0.85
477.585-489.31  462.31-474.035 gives 1.00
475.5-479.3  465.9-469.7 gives 1.03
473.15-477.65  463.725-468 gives 1.02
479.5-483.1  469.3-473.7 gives 1.03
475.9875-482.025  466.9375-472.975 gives 1.02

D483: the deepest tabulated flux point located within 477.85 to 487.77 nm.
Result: 11.7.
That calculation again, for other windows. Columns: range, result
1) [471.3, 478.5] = 20.47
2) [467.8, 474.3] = 20.54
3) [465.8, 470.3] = 20.82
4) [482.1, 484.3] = 20.28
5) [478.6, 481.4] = 20.18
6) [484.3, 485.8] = 16.85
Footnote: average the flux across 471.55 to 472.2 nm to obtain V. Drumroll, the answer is 21.1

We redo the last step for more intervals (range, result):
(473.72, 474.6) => 21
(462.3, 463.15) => 21.2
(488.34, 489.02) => 20.1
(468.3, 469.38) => 21.1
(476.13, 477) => 20.9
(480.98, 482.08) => 20.5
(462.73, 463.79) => 21.4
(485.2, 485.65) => 18.7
